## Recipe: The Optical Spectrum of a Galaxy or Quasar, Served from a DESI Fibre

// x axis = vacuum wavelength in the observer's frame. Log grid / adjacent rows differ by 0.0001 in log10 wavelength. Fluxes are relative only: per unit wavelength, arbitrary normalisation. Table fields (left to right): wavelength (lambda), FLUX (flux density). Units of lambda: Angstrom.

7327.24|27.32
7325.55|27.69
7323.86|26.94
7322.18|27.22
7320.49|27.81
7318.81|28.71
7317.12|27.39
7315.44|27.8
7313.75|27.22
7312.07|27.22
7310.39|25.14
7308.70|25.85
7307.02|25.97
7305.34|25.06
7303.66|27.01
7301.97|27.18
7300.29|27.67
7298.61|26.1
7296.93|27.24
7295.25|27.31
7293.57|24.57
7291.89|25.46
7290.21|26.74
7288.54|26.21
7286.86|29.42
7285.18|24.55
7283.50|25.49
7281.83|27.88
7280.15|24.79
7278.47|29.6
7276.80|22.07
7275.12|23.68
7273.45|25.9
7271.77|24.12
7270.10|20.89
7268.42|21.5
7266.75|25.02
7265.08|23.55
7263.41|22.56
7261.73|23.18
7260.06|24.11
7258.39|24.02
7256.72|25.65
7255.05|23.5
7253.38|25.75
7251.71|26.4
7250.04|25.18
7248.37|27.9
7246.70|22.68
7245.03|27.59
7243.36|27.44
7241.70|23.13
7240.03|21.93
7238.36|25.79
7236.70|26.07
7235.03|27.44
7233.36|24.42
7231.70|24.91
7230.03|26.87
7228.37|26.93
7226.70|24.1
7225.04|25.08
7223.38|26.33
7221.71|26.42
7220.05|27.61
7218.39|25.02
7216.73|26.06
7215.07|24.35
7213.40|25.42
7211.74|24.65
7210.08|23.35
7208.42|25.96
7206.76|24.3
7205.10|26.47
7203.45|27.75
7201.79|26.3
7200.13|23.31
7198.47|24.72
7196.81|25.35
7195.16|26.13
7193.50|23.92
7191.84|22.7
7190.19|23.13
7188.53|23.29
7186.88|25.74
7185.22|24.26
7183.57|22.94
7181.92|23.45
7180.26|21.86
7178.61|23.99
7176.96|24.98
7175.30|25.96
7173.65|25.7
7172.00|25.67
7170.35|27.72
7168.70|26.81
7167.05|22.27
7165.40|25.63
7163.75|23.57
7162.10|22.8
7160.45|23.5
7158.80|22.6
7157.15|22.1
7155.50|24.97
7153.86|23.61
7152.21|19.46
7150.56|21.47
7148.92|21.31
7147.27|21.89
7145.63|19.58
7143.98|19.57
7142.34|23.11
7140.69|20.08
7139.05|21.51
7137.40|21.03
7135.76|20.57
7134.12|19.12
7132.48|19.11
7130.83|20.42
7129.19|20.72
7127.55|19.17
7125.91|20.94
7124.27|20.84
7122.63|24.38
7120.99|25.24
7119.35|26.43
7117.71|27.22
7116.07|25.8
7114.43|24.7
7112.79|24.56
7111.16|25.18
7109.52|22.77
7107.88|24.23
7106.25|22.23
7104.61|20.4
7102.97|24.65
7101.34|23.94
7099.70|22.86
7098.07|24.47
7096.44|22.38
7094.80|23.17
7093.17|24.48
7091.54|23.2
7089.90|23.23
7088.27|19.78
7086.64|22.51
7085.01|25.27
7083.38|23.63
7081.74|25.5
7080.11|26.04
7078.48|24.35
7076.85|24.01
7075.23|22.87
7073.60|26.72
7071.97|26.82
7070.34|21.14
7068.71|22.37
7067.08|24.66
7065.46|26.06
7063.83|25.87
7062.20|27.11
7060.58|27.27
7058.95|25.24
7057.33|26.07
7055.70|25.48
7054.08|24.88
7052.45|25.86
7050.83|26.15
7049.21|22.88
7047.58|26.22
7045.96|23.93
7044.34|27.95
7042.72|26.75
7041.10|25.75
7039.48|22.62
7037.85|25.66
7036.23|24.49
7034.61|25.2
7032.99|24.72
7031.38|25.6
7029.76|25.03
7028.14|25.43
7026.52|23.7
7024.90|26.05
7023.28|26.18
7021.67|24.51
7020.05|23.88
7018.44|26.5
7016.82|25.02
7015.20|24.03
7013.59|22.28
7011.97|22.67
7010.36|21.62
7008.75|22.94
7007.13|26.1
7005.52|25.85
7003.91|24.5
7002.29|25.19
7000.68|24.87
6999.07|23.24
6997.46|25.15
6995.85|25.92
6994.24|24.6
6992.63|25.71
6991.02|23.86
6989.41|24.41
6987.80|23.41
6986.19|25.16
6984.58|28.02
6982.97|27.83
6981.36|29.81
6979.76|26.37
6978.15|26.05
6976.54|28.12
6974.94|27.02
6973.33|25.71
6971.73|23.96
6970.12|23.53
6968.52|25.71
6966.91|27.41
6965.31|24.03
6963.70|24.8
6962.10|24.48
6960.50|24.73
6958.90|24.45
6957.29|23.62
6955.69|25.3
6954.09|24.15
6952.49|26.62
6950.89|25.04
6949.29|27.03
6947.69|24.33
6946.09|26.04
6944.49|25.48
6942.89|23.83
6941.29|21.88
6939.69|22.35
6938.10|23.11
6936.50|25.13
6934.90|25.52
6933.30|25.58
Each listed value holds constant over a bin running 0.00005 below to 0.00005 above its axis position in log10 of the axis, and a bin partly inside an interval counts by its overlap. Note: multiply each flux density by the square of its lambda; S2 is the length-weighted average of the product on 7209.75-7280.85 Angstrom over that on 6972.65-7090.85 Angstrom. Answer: 1.1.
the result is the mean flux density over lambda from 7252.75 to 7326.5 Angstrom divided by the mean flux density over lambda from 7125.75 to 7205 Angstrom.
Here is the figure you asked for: 1.12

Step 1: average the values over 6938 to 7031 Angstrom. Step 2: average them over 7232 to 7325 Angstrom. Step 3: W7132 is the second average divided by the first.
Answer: 1.03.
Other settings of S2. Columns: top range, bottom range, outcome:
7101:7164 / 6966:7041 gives 0.92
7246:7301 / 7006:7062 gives 1.08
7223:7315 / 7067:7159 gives 1.16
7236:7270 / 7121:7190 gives 1.11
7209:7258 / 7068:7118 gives 1.11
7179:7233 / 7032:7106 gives 1.06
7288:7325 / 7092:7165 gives 1.24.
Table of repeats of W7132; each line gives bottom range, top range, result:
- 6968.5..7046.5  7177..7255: 1.00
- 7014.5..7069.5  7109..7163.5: 0.88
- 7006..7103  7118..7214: 0.95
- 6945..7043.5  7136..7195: 0.92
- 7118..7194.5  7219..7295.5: 1.10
